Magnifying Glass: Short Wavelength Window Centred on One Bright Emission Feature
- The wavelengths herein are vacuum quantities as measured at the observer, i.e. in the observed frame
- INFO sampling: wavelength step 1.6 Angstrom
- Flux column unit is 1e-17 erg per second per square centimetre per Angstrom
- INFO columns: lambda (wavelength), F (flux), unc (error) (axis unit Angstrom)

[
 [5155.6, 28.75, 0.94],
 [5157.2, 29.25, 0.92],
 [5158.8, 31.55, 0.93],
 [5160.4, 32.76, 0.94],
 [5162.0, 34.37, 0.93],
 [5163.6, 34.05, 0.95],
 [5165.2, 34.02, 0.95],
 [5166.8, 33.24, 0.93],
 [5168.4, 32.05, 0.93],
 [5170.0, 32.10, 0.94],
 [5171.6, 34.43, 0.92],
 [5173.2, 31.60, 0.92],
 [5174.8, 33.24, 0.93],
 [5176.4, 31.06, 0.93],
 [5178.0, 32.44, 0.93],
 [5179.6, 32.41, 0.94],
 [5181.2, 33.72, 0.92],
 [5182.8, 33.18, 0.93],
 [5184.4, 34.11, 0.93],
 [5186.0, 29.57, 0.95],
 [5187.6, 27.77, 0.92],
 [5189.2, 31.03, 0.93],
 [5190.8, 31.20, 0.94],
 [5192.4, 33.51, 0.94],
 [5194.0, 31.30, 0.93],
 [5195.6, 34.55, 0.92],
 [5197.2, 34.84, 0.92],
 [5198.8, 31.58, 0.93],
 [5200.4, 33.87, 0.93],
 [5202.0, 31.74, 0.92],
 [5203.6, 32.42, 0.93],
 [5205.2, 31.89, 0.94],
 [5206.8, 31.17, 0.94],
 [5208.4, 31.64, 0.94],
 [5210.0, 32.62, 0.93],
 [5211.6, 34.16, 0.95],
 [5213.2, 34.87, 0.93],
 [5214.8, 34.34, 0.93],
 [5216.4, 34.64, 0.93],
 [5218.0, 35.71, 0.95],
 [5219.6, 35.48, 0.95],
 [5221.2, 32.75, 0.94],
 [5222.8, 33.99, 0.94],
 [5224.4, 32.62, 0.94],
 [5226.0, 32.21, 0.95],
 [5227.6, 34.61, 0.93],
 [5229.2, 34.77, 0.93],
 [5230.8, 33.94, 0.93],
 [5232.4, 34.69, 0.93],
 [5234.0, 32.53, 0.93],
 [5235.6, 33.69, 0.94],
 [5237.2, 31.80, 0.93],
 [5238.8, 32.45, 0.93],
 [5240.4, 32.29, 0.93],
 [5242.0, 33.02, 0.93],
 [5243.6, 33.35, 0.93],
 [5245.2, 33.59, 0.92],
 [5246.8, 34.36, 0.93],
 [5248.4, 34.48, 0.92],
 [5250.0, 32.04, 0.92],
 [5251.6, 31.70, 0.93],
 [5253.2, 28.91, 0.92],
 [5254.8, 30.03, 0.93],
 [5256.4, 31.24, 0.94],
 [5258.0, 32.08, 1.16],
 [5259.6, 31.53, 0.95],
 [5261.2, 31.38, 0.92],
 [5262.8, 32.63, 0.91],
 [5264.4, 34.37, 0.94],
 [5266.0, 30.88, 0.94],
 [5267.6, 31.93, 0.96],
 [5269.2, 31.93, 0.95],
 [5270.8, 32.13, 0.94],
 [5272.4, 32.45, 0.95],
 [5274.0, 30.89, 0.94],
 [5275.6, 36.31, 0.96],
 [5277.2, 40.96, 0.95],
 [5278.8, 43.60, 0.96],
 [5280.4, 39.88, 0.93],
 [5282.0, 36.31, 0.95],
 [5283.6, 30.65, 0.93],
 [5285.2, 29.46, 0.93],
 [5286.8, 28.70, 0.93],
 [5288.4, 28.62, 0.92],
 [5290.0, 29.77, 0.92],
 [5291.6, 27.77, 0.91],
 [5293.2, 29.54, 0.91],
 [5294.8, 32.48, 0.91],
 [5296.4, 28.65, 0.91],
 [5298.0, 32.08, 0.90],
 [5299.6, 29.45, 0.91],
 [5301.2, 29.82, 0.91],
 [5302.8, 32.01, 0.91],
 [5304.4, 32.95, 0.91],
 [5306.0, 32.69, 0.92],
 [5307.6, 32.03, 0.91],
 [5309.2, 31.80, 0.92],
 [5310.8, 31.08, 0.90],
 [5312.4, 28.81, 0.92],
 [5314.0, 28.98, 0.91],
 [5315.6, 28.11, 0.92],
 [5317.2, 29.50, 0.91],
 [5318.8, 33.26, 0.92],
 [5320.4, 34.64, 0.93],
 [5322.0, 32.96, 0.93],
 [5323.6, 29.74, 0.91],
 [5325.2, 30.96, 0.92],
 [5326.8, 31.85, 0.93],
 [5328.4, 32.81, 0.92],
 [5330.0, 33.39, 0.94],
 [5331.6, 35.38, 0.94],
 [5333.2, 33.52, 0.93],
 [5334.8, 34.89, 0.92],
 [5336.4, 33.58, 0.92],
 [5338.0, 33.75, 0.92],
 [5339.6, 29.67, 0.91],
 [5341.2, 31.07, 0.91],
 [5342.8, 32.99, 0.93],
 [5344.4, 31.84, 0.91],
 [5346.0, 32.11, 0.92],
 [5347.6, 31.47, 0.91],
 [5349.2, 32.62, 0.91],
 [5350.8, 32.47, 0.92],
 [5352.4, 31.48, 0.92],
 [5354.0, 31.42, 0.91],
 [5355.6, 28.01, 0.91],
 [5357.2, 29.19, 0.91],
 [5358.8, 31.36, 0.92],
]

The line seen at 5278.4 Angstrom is [O III] 5007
